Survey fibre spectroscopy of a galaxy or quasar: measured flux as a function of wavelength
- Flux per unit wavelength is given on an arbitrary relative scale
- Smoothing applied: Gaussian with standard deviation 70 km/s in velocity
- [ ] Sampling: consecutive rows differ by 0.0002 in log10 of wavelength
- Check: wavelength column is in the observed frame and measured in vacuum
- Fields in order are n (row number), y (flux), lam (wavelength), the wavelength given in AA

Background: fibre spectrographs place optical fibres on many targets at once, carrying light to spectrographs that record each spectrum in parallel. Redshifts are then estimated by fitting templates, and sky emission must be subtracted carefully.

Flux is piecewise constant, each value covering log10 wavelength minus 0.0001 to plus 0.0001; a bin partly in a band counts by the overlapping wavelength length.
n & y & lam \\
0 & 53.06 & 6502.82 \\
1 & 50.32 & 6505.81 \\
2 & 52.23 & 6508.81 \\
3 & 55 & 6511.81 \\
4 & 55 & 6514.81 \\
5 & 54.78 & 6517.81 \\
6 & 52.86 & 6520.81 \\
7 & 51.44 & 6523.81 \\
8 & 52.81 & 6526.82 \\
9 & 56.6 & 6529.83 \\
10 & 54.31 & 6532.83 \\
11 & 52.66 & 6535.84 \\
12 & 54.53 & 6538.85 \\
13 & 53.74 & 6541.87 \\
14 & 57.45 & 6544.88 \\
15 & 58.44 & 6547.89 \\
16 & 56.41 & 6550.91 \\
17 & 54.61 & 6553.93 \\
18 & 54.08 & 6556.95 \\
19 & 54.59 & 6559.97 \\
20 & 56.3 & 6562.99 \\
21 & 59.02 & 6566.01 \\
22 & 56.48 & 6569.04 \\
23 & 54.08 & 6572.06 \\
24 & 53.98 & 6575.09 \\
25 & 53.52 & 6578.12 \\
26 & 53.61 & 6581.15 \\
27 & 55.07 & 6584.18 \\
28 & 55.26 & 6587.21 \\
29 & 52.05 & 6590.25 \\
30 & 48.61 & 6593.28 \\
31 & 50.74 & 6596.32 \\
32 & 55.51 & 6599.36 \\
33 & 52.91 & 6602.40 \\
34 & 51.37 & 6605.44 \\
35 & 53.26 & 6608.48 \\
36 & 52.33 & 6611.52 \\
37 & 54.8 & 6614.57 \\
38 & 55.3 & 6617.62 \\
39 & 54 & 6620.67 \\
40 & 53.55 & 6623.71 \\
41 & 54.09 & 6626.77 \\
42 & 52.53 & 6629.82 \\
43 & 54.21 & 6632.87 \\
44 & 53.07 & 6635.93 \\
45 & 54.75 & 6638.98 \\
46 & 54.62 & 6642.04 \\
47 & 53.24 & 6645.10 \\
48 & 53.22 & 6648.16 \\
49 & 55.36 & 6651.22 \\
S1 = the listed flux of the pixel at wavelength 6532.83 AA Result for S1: 54.31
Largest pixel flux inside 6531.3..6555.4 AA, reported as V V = 58.44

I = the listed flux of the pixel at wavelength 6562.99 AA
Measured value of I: 56.3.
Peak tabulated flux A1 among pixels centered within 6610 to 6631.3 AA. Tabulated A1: 55.3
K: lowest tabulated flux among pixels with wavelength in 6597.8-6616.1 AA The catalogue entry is 51.37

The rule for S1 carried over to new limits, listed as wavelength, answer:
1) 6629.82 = 52.53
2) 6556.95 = 54.08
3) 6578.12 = 53.52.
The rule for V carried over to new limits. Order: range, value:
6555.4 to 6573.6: 59.02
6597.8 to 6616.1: 55.51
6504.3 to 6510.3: 52.23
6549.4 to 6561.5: 56.41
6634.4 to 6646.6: 54.75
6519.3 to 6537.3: 56.6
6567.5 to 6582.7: 56.48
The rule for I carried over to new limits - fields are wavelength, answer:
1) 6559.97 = 54.59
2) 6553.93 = 54.61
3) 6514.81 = 55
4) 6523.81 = 51.44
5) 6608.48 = 53.26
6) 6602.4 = 52.91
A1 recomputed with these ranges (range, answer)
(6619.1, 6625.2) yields 54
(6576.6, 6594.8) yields 55.26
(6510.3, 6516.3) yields 55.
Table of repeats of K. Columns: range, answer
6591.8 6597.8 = 48.61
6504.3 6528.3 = 50.32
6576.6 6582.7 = 53.52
